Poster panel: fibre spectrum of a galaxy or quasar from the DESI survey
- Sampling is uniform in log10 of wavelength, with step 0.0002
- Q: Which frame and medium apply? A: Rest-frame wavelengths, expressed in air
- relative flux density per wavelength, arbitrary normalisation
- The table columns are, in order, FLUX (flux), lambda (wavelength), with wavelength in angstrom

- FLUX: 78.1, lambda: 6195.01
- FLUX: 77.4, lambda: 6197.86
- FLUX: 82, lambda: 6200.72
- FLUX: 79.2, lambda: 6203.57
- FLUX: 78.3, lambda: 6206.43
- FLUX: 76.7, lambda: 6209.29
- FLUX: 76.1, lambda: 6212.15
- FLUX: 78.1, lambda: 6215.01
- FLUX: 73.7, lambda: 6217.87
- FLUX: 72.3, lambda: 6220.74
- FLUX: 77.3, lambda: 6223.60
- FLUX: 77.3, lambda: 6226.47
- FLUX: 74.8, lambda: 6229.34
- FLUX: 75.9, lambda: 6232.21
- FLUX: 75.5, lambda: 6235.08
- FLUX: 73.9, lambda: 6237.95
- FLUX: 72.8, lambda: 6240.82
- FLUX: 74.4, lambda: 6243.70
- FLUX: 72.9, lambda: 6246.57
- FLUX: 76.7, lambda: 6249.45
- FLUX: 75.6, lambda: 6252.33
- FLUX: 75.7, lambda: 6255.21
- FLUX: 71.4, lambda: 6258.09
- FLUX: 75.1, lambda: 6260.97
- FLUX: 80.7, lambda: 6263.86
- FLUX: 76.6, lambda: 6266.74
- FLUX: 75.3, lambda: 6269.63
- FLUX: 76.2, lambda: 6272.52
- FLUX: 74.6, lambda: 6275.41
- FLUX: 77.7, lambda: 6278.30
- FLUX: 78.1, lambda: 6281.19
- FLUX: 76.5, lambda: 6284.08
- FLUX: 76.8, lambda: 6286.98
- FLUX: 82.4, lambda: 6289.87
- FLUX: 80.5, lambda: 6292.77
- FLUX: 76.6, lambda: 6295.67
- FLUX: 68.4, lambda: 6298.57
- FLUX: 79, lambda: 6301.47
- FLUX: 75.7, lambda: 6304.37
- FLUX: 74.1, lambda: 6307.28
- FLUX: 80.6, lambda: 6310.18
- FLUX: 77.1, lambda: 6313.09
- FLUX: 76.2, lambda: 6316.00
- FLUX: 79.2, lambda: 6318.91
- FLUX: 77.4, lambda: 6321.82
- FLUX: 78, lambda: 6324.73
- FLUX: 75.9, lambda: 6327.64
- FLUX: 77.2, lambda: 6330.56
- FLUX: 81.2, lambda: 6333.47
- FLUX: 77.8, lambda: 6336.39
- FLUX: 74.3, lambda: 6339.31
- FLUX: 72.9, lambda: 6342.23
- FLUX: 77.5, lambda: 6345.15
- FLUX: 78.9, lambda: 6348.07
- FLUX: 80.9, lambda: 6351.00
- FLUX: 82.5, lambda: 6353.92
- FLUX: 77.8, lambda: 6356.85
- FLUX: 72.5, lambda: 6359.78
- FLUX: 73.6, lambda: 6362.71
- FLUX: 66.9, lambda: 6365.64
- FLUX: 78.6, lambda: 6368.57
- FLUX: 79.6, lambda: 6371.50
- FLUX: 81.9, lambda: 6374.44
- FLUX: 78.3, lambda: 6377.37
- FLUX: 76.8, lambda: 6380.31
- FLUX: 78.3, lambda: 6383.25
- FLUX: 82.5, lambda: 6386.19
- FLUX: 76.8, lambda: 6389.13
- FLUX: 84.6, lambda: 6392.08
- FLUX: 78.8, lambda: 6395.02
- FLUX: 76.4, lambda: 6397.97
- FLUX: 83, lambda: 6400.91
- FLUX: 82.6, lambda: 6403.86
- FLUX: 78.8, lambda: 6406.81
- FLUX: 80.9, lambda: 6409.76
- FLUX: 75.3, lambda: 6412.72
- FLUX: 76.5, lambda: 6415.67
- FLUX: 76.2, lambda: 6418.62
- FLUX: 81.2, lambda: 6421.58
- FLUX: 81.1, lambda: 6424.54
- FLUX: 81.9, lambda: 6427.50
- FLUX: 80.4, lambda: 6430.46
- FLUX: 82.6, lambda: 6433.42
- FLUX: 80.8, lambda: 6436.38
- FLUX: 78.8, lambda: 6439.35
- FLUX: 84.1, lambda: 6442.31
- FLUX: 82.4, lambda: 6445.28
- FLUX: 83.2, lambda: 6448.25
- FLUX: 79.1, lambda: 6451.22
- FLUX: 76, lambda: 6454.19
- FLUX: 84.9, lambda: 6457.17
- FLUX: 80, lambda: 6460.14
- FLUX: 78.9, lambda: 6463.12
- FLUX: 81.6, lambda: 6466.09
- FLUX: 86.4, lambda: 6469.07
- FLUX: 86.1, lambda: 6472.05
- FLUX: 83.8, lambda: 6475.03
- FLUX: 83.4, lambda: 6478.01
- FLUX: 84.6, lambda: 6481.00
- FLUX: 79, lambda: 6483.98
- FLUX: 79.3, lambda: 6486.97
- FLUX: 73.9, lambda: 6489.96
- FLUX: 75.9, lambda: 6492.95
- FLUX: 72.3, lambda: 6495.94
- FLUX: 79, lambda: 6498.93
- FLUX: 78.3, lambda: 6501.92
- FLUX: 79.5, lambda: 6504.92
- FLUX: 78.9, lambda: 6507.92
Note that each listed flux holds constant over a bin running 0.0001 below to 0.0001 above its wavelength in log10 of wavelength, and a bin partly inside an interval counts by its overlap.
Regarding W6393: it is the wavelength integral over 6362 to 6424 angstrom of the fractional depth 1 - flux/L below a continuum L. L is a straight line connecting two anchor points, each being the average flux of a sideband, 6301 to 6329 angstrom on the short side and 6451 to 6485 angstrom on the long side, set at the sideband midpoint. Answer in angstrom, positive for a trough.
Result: 0.9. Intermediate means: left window 77.3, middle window 78.6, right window 82.1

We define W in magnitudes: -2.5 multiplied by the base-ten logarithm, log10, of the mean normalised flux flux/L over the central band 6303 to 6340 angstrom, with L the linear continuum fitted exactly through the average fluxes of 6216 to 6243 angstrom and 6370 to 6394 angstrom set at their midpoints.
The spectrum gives 0.01 mag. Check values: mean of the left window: 74.9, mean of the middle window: 77.3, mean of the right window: 79.8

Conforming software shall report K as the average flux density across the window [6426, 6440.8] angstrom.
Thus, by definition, 80.9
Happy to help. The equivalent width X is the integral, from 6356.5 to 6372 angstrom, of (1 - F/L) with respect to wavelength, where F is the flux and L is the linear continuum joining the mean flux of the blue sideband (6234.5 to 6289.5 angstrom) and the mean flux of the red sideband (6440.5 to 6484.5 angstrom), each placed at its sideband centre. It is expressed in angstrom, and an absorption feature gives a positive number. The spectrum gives 0.9 angstrom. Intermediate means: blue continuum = 75.7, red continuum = 82.3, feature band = 74.3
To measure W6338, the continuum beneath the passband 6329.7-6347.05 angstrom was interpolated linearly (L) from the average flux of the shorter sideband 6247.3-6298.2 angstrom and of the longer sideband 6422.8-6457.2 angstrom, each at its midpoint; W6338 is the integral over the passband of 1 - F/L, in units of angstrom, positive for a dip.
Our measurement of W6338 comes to 0.3 angstrom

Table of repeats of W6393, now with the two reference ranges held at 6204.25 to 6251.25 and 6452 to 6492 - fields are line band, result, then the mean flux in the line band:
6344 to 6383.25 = 0.64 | 77.4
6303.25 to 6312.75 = 0.06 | 76.8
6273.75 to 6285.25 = 0.00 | 76.8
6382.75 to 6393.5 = -0.20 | 80.7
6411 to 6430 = 0.29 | 78.8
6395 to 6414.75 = 0.07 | 79.4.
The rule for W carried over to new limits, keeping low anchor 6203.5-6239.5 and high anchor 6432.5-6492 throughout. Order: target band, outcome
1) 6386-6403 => -0.01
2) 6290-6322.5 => 0.01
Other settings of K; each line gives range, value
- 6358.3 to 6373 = 74.3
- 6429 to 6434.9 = 81.6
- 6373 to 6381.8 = 79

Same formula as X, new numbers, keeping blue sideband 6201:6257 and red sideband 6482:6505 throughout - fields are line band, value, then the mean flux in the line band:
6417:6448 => -1.69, 81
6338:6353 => -0.15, 77.1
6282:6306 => -0.28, 77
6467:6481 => -1.40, 84.7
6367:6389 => -0.76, 79.2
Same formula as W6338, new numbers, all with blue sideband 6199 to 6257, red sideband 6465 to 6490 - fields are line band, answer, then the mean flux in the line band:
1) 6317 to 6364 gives 0.9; 77.4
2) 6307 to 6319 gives 0.1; 77.6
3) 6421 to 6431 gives 0.0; 81.2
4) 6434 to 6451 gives 0.0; 81.7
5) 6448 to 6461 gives 0.2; 80.4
